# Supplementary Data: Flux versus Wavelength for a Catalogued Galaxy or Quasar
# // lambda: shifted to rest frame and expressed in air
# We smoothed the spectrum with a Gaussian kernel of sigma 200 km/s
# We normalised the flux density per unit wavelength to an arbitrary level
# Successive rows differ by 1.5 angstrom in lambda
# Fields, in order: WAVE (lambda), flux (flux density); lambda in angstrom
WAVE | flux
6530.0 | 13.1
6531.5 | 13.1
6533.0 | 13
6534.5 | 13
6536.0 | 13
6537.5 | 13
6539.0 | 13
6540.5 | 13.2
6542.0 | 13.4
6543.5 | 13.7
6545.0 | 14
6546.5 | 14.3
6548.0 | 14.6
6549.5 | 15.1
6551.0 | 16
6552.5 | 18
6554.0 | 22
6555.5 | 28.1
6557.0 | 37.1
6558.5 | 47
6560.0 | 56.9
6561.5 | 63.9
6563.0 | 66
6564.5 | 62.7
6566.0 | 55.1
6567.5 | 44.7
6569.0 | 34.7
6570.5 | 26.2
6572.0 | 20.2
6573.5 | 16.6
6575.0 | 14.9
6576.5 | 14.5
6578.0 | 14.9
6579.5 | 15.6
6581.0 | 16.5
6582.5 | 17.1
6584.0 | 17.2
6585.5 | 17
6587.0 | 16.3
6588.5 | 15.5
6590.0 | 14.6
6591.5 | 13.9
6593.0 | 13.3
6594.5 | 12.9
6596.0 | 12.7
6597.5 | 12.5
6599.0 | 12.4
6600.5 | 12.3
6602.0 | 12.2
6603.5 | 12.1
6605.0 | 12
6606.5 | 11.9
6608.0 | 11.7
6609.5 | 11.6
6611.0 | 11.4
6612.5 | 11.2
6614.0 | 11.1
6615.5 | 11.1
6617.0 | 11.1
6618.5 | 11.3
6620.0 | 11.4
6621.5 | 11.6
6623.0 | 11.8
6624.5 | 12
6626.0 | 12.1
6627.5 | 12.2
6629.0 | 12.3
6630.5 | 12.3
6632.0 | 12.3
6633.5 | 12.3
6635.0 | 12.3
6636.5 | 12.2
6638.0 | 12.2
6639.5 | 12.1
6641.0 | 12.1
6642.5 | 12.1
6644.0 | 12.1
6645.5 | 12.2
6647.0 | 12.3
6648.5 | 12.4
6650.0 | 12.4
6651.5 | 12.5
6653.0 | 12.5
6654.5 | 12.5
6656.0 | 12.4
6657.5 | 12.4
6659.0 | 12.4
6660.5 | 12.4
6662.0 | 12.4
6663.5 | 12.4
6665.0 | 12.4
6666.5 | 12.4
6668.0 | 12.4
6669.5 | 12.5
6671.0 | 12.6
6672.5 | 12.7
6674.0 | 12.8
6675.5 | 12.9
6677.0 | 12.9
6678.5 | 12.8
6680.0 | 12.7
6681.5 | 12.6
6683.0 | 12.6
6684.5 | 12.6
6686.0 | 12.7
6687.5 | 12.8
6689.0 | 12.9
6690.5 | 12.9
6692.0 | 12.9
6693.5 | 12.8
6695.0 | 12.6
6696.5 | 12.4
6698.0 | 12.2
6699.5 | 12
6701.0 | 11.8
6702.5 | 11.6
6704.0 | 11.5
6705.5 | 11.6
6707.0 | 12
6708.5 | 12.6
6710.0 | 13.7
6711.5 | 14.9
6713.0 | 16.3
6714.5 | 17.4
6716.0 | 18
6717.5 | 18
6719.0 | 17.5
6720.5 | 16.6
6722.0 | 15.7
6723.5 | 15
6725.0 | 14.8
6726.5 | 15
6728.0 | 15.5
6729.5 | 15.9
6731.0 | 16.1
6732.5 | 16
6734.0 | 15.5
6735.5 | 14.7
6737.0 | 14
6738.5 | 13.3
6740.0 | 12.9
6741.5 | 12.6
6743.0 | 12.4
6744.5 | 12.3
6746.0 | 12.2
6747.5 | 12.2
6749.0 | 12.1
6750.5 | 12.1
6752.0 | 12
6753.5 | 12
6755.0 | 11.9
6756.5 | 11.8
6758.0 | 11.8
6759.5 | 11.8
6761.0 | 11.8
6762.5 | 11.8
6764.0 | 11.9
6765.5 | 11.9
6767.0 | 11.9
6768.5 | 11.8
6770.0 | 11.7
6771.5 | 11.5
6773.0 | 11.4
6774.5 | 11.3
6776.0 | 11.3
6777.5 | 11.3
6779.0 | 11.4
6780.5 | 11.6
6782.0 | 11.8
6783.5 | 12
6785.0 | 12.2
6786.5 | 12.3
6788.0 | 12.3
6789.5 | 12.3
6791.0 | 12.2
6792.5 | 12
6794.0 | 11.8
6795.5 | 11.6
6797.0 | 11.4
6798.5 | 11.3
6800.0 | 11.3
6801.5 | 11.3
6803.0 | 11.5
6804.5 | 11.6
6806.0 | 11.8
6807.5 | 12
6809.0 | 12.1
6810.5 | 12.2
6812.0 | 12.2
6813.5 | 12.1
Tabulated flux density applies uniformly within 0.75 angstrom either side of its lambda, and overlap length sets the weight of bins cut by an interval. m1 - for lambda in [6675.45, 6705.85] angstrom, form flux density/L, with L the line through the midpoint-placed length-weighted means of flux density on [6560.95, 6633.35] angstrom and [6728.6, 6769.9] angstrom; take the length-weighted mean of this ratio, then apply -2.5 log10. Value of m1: 0.20 mag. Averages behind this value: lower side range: 18.6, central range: 12.5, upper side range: 12.8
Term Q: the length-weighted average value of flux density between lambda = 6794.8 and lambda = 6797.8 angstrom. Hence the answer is 11.5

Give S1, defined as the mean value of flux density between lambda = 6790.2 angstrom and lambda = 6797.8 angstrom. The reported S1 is 11.8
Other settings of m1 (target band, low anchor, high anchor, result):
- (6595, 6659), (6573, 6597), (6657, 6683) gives 0.15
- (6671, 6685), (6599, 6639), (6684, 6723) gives 0.04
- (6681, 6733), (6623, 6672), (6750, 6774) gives -0.17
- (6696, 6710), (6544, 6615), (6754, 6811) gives 0.29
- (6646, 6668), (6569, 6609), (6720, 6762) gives 0.17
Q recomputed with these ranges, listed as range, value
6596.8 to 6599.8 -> 12.4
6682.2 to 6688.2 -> 12.7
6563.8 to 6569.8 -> 49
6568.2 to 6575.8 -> 22.6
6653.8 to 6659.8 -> 12.4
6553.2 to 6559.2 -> 33.3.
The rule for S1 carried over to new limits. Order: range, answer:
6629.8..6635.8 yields 12.3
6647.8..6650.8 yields 12.4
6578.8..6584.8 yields 16.6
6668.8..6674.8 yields 12.7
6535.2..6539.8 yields 13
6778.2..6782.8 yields 11.6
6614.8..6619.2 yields 11.2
